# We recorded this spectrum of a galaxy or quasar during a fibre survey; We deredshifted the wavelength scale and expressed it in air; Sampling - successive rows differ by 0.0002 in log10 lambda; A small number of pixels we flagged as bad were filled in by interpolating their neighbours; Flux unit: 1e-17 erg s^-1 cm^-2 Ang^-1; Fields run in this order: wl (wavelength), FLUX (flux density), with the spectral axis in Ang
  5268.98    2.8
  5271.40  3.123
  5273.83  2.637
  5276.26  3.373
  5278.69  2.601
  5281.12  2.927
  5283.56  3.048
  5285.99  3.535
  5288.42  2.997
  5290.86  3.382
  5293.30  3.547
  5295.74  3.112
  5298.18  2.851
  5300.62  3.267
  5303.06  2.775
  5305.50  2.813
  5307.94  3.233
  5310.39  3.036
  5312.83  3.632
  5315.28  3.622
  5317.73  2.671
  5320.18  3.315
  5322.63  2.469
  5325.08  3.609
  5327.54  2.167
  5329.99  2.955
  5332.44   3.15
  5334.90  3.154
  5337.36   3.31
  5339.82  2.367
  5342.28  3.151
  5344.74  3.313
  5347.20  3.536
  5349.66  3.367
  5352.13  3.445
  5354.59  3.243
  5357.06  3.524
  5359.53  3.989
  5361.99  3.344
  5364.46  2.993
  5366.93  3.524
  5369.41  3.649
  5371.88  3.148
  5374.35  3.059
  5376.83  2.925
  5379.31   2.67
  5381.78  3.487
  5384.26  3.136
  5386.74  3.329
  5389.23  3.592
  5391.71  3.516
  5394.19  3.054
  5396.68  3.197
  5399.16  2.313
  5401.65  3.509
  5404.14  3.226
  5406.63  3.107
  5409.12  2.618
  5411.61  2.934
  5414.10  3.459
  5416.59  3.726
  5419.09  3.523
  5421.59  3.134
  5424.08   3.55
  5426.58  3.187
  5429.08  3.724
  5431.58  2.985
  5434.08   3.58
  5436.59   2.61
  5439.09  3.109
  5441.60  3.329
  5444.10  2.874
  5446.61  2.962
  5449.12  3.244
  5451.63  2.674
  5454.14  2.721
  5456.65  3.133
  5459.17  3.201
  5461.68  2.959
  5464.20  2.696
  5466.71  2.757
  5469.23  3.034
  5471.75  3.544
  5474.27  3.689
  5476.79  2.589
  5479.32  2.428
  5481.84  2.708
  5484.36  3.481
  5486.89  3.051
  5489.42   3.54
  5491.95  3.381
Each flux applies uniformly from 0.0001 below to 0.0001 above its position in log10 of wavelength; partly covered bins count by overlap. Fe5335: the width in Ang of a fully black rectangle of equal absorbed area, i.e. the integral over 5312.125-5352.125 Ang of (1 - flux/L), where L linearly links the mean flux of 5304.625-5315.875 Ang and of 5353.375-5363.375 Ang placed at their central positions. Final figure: 3.1 Ang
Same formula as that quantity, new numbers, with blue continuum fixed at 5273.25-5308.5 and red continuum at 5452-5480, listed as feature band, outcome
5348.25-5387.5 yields -3.5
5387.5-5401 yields -0.6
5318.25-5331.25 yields 0.7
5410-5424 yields -1.6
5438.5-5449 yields -0.3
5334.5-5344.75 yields 0.1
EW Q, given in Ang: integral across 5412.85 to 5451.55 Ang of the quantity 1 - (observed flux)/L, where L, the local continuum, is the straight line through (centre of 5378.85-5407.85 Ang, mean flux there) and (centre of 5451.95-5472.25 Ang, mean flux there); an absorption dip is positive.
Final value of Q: -2.27 Ang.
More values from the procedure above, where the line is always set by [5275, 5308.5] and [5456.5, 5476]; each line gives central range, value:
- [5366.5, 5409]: -1.0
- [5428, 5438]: -0.3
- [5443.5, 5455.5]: 0.8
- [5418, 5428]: -0.8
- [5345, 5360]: -1.8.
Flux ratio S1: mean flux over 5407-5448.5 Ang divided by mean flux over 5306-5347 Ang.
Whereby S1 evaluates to 1.0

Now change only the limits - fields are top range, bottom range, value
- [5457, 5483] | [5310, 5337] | 0.96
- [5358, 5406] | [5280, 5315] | 1.02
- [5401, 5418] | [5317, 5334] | 1.10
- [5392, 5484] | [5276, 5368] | 0.98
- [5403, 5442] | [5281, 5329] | 1.04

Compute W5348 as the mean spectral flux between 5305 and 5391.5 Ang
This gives 3.21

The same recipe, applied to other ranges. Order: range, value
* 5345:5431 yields 3.28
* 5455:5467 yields 2.96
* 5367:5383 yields 3.18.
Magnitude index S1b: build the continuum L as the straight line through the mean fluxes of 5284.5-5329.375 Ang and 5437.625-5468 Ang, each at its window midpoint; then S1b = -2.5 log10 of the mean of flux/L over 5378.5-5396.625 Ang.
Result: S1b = -0.08 mag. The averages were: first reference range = 3.11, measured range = 3.26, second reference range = 2.97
